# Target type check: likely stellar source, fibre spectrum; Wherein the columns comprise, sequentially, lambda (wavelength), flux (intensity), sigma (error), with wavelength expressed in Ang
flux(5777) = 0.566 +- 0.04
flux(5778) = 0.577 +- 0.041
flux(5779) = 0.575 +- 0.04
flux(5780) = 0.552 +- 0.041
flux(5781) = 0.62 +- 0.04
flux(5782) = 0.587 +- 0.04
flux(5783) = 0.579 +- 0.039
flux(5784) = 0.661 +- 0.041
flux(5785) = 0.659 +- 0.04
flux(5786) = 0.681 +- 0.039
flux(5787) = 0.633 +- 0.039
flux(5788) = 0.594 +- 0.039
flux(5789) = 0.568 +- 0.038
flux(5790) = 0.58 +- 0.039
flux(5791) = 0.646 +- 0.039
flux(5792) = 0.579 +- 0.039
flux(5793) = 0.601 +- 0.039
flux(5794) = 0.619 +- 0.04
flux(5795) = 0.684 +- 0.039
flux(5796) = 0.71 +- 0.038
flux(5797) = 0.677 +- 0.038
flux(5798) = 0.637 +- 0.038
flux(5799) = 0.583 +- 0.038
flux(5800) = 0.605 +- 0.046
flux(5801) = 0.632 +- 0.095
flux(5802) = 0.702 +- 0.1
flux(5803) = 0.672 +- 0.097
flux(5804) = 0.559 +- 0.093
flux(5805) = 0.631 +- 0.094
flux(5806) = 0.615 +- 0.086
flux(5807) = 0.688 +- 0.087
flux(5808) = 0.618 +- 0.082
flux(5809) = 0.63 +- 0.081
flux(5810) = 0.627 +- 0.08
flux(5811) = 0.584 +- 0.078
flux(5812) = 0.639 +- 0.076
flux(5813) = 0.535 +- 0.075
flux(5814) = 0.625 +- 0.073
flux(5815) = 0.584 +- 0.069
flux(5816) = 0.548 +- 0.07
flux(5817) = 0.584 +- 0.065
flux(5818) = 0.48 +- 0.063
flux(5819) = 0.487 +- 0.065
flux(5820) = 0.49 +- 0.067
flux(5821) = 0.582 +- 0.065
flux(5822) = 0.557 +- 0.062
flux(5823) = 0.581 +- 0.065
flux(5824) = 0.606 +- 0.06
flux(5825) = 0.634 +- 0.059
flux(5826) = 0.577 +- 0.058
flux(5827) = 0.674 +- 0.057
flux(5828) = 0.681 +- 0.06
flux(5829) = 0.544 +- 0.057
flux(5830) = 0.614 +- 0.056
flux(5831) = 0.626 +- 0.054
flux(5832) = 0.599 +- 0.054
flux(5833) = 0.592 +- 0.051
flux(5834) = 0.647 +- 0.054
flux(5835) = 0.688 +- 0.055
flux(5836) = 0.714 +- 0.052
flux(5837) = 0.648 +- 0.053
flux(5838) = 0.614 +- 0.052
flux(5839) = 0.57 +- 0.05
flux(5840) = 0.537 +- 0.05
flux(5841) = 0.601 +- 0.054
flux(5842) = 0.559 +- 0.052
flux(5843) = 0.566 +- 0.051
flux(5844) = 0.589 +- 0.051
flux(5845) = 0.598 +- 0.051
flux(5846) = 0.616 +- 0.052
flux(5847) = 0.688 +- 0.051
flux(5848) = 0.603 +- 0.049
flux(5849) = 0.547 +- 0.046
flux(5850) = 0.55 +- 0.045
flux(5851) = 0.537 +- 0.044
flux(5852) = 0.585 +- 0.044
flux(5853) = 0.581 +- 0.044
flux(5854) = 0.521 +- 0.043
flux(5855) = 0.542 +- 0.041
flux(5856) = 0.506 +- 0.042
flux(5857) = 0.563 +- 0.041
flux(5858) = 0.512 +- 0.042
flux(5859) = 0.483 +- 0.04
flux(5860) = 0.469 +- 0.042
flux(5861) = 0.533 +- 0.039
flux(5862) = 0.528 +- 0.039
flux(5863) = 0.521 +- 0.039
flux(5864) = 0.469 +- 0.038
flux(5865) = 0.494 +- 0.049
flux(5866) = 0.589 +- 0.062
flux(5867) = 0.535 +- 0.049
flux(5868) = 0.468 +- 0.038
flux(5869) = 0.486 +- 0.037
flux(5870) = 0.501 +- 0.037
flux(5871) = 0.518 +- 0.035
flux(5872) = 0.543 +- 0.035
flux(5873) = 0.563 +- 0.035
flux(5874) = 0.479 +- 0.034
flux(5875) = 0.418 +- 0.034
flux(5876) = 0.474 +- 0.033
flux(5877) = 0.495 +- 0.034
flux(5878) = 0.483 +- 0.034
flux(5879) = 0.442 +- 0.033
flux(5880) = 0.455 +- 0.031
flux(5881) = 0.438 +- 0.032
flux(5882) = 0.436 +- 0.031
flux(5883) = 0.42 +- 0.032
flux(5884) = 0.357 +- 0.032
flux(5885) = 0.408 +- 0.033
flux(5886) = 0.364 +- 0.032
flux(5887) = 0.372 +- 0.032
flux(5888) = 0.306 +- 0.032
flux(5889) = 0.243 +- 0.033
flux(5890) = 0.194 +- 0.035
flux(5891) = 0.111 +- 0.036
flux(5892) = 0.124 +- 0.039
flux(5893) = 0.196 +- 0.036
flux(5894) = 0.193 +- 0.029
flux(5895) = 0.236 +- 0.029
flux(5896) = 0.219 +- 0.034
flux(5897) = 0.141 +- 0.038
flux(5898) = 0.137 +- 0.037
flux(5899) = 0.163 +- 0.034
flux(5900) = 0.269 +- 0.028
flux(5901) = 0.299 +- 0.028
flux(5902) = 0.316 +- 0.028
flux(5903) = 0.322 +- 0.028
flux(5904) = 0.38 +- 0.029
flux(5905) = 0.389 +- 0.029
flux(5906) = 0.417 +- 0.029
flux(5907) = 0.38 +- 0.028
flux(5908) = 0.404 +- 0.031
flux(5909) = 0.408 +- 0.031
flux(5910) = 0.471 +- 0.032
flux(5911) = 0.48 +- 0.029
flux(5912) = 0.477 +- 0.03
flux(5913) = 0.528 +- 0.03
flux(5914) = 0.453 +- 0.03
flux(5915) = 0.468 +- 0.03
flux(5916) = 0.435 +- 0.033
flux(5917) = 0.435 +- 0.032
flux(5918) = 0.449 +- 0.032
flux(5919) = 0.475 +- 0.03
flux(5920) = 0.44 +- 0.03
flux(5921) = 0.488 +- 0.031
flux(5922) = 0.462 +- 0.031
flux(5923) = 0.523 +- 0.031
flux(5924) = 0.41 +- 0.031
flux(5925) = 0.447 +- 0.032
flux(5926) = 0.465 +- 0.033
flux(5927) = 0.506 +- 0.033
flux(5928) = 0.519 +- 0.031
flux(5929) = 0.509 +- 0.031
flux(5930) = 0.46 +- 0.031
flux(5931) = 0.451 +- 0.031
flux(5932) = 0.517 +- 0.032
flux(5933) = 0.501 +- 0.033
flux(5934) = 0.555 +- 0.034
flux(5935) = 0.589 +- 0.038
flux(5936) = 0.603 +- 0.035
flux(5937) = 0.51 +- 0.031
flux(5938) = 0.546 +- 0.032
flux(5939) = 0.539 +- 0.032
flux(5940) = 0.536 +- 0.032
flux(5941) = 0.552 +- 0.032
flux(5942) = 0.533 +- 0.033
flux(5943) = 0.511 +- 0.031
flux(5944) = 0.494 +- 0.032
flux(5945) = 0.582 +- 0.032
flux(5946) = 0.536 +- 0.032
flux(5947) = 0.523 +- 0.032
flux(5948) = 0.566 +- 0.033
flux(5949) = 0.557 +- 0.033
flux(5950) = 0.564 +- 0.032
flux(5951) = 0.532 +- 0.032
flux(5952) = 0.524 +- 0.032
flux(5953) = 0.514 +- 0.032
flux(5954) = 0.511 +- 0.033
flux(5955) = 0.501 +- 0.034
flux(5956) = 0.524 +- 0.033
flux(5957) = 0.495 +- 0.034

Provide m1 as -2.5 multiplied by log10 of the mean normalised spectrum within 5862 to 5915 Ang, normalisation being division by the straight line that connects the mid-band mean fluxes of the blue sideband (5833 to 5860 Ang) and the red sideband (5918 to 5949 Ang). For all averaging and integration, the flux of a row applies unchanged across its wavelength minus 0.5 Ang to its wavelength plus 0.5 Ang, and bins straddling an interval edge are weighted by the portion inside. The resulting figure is 0.38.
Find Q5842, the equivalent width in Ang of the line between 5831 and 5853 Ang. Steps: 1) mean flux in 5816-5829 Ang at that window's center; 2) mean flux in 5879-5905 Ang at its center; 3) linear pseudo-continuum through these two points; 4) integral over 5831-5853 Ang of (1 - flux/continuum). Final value -4.80 Ang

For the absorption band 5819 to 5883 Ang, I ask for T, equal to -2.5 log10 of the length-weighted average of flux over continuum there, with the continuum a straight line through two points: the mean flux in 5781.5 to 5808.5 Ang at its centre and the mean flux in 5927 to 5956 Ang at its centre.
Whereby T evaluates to 0.077 mag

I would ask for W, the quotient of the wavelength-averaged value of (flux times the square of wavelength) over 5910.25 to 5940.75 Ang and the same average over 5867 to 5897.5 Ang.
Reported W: 1.35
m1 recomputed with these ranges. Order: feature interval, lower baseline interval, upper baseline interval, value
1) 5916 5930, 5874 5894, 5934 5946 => 0.04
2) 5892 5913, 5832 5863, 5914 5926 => 0.46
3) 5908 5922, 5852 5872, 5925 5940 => 0.13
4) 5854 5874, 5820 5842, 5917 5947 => 0.12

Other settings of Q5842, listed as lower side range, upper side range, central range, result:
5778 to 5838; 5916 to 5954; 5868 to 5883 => 2.15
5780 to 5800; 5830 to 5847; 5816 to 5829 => 0.86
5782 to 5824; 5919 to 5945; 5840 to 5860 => 0.32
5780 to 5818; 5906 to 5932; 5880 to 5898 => 7.96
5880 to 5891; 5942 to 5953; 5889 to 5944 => 5.19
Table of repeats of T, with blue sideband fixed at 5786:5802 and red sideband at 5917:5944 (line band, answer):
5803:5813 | -0.008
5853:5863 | 0.096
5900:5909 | 0.409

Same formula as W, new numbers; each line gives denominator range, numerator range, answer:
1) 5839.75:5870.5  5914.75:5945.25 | 0.94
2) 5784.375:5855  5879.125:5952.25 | 0.72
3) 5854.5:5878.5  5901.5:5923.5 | 0.87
